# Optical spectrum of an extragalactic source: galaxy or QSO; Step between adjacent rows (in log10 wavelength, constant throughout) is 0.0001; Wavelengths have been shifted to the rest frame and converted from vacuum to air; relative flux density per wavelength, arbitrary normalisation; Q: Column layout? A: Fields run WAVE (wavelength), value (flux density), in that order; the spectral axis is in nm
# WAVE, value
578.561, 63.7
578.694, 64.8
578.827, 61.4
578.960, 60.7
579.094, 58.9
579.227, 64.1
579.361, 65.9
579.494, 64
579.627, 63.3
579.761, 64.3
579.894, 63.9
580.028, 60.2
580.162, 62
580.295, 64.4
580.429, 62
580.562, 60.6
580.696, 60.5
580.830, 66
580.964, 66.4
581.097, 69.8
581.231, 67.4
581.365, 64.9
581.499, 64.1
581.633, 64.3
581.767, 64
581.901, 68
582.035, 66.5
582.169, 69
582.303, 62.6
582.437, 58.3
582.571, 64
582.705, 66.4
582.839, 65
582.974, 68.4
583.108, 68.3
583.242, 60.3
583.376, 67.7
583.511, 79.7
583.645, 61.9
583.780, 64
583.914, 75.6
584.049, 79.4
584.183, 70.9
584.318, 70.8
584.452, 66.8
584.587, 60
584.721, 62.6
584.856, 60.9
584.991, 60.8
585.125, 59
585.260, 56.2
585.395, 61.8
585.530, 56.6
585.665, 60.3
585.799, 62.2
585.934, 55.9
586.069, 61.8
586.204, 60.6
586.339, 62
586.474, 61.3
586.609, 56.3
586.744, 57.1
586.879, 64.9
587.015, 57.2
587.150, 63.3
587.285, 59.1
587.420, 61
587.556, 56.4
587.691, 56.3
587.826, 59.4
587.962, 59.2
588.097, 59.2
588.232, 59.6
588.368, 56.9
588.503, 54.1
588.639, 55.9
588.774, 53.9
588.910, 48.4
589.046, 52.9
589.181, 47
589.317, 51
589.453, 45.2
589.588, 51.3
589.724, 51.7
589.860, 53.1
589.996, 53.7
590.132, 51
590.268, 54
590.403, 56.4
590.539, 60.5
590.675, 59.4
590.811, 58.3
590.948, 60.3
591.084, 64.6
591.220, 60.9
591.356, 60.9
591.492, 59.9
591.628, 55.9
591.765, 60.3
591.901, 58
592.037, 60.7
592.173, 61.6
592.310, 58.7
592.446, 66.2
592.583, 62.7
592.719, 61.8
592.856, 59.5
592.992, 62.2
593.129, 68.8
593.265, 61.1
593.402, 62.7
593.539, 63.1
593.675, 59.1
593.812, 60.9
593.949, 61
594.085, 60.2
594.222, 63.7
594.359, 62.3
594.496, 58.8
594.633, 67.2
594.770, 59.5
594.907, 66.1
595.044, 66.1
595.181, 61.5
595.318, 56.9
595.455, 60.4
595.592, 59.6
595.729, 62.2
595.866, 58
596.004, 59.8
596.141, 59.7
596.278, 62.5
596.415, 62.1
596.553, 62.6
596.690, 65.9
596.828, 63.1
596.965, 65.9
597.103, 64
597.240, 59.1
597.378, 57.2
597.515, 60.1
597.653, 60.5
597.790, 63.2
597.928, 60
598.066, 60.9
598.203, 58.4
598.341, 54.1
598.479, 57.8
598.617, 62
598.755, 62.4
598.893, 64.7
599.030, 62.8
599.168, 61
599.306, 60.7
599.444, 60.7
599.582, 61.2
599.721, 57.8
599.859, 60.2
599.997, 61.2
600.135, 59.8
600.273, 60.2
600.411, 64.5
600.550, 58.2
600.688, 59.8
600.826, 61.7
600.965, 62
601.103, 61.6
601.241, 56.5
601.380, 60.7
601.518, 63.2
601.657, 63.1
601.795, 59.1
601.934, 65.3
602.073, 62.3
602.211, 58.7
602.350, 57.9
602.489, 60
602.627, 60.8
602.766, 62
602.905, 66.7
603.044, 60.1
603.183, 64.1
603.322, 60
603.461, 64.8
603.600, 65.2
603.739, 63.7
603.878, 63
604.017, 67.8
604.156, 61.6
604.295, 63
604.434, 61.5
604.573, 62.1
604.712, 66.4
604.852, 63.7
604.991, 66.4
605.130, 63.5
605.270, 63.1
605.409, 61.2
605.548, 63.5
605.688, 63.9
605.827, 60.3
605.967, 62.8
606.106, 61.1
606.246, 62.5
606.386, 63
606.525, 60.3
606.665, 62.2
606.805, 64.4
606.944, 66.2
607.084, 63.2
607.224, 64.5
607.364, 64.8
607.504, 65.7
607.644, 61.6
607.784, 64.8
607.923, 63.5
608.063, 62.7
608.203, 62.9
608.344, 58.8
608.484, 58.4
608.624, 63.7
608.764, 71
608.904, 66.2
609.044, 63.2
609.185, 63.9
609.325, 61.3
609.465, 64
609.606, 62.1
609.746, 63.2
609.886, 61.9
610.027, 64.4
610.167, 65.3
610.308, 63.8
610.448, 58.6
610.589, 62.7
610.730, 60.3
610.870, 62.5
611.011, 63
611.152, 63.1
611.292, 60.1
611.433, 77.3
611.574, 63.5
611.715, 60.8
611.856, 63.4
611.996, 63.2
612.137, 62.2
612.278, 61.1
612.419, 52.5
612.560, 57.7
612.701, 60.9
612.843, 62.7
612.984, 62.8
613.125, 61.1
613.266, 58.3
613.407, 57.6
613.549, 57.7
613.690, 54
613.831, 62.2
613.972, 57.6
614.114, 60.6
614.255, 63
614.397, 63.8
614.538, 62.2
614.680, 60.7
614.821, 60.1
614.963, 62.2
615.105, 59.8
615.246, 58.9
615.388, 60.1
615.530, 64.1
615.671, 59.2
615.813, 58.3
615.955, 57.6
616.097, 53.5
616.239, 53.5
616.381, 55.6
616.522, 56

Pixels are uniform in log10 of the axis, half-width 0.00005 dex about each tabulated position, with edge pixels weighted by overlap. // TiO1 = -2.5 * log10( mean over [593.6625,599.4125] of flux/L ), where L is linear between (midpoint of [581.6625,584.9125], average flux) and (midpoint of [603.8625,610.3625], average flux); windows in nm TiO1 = 0.06 mag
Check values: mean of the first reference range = 66.7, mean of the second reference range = 63.4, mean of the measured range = 61.3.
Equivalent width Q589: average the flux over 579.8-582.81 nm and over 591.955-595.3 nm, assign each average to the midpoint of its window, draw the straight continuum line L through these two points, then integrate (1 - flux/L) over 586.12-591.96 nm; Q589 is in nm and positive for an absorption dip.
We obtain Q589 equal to 0.562 nm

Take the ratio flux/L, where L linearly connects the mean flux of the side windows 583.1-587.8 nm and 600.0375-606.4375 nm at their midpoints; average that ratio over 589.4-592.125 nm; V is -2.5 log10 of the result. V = 0.10 mag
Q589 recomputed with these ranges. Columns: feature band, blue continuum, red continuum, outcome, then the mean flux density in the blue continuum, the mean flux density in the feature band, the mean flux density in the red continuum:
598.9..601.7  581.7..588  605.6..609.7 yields 0.10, 63.2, 60.9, 63.2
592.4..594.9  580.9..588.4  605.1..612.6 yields 0.03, 63.3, 62.3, 62.9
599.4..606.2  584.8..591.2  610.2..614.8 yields -0.27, 57.2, 62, 61.3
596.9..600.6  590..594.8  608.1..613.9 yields 0.02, 60.6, 60.7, 62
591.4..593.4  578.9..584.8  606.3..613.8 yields 0.09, 65.4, 61.3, 62.4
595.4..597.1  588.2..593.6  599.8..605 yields -0.06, 57.6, 61.9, 62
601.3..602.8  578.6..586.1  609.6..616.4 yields 0.02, 64.3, 61.1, 60.9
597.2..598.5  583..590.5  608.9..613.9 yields 0.03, 59.5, 59.2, 61.8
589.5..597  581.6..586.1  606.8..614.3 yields 0.41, 64.7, 60.4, 62.3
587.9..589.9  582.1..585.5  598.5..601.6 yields 0.34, 65.5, 53.3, 61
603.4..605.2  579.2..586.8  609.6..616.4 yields -0.07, 64.1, 64.1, 60.9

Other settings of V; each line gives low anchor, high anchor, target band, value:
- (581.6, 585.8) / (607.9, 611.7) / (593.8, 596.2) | 0.052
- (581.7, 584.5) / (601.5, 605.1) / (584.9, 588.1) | 0.124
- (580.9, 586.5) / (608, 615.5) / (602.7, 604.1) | -0.018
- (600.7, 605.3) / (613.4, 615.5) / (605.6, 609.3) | -0.030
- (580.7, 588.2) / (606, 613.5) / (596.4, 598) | 0.019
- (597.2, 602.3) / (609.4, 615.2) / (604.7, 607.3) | -0.037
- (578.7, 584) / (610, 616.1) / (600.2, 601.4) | 0.035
